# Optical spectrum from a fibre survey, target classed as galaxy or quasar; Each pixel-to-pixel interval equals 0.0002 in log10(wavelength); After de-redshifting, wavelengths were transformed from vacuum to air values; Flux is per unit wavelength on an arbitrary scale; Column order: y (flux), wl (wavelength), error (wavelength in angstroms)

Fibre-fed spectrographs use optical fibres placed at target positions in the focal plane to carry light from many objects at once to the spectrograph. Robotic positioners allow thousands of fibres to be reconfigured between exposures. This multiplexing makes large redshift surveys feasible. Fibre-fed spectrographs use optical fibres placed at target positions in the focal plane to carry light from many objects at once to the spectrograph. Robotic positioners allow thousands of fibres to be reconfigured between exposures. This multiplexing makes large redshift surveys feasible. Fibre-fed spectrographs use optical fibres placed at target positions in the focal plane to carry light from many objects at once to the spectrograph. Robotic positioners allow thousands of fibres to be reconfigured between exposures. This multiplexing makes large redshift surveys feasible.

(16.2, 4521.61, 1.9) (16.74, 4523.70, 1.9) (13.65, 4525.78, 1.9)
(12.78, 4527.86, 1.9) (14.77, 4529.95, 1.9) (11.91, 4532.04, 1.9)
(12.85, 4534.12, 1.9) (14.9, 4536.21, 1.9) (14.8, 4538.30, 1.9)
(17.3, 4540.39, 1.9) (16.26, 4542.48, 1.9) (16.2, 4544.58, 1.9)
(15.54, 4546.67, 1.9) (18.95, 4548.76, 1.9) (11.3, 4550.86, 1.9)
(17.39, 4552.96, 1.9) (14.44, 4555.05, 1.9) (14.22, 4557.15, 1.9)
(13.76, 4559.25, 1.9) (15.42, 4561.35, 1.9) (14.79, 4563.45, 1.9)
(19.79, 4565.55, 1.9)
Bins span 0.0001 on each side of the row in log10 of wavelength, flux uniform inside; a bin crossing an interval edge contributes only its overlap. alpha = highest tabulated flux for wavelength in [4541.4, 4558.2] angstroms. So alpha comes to 18.95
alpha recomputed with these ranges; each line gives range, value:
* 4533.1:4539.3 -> 14.9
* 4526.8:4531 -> 14.77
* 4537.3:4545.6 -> 17.3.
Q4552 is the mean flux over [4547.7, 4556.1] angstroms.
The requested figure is 15.5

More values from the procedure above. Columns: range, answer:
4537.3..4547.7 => 16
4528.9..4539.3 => 13.8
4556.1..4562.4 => 14.5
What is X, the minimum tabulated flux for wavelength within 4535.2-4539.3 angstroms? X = 14.8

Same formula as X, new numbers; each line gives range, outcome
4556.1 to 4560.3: 13.76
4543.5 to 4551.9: 11.3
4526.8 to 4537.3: 11.91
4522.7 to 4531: 12.78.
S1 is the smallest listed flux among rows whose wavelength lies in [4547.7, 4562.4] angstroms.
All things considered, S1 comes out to 11.3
